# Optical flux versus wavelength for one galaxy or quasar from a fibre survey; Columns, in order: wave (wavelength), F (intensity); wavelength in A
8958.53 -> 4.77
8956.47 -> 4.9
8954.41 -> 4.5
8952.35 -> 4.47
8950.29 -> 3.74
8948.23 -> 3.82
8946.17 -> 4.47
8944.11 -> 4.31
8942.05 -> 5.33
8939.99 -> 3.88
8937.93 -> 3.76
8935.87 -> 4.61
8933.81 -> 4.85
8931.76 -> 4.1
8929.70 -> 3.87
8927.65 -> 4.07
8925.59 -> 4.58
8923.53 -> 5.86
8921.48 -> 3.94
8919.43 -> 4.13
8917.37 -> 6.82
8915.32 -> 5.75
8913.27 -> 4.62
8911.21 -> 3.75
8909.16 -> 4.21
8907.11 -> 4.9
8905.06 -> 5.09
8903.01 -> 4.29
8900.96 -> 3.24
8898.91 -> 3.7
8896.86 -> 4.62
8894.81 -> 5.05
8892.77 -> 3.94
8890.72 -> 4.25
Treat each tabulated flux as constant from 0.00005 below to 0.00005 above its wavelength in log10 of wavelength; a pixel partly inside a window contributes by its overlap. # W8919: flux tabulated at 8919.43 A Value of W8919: 4.13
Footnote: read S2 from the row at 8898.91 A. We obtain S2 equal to 3.7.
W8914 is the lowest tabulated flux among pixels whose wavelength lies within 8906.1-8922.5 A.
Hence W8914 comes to 3.75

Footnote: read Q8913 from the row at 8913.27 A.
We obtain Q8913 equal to 4.62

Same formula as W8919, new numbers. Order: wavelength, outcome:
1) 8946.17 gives 4.47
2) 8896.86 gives 4.62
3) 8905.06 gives 5.09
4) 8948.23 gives 3.82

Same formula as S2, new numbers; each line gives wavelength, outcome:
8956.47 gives 4.9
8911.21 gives 3.75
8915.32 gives 5.75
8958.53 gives 4.77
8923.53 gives 5.86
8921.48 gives 3.94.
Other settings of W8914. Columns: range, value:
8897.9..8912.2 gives 3.24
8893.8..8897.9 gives 4.62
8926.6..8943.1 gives 3.76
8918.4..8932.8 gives 3.87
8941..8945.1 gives 4.31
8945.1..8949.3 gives 3.82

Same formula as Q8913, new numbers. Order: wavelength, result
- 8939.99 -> 3.88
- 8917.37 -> 6.82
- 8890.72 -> 4.25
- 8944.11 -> 4.31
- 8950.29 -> 3.74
